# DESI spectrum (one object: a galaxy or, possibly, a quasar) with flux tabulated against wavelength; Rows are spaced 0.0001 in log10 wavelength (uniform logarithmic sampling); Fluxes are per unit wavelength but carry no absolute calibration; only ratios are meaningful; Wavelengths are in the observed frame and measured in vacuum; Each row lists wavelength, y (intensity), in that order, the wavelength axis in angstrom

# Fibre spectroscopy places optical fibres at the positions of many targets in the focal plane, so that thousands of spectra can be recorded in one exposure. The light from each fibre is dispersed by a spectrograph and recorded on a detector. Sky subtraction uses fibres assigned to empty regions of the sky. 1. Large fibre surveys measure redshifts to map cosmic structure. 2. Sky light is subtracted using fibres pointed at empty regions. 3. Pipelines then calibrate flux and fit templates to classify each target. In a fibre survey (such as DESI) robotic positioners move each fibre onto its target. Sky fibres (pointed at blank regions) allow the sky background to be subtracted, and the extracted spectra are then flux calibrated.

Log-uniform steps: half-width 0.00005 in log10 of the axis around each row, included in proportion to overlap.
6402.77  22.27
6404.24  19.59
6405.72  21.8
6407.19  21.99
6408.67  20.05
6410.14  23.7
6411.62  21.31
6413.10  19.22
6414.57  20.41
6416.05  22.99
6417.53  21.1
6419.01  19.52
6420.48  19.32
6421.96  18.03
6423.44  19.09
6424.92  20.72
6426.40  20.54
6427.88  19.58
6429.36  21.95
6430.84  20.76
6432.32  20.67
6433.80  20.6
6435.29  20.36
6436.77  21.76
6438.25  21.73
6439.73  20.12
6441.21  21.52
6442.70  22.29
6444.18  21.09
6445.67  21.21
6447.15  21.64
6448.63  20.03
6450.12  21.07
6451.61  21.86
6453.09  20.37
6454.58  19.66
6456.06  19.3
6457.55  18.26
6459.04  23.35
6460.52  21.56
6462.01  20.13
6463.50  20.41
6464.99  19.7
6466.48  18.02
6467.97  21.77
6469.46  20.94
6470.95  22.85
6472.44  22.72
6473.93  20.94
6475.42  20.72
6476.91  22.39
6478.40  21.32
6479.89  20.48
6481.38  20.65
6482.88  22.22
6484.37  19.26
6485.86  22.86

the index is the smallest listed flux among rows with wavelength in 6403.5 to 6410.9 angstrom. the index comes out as 19.59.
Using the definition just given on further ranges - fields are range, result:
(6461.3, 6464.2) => 20.13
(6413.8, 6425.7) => 18.03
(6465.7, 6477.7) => 18.02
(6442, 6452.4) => 20.03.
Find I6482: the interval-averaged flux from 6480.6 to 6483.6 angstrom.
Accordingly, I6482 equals 21.4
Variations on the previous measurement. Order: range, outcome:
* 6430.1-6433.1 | 20.7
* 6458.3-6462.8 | 21.7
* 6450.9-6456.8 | 20.3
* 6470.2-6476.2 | 21.8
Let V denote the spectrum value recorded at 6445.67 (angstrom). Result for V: 21.21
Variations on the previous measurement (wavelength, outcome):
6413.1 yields 19.22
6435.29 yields 20.36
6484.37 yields 19.26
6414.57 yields 20.41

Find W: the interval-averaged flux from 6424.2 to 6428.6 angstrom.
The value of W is 20.3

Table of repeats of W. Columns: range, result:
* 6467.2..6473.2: 22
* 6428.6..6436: 20.9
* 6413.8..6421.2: 20.7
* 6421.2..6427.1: 19.6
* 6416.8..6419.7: 20.3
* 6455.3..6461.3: 20.6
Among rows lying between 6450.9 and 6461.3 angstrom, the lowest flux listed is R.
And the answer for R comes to 18.26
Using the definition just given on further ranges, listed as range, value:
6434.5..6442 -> 20.12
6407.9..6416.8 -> 19.22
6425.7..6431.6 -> 19.58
